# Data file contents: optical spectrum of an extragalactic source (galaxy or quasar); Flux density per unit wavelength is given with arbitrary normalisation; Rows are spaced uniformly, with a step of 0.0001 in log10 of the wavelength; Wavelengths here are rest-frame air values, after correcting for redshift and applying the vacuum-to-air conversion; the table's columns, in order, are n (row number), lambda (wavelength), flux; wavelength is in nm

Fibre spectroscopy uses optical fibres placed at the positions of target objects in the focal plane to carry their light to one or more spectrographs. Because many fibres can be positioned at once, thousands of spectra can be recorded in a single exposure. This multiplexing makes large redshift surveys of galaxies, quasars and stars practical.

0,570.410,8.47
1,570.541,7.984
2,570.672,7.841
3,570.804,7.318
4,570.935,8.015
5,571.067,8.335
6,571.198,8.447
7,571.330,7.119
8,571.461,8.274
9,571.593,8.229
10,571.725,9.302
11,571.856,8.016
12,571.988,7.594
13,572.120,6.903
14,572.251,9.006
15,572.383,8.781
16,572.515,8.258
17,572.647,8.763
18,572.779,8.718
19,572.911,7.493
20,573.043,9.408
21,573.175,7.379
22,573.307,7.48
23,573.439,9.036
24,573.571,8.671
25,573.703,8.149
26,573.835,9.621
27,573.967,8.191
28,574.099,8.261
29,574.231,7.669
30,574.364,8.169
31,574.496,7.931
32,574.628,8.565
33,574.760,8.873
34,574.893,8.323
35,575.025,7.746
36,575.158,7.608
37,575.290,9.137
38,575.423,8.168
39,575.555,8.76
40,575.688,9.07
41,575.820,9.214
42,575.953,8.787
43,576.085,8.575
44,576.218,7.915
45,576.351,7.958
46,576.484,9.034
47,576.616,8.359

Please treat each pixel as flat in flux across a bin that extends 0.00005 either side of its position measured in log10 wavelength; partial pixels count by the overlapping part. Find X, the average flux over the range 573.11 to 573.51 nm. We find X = 7.98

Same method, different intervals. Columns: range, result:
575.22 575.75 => 8.77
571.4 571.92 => 8.46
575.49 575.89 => 9.01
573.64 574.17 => 8.56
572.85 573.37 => 7.95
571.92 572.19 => 7.29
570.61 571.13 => 7.87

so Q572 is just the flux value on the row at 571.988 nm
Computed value 7.594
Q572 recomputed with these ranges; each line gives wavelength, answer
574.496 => 7.931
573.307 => 7.48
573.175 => 7.379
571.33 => 7.119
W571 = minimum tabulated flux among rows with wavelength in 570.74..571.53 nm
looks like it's 7.119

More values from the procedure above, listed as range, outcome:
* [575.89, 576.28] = 7.915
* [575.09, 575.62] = 7.608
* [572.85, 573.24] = 7.379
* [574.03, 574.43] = 7.669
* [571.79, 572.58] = 6.903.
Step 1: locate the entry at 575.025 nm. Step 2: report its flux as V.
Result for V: 7.746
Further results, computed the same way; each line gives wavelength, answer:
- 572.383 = 8.781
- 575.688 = 9.07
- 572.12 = 6.903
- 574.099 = 8.261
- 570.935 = 8.015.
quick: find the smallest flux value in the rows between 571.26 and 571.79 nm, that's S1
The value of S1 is 7.119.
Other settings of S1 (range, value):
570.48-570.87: 7.318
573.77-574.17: 8.191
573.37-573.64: 8.671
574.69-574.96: 8.323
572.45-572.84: 8.258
